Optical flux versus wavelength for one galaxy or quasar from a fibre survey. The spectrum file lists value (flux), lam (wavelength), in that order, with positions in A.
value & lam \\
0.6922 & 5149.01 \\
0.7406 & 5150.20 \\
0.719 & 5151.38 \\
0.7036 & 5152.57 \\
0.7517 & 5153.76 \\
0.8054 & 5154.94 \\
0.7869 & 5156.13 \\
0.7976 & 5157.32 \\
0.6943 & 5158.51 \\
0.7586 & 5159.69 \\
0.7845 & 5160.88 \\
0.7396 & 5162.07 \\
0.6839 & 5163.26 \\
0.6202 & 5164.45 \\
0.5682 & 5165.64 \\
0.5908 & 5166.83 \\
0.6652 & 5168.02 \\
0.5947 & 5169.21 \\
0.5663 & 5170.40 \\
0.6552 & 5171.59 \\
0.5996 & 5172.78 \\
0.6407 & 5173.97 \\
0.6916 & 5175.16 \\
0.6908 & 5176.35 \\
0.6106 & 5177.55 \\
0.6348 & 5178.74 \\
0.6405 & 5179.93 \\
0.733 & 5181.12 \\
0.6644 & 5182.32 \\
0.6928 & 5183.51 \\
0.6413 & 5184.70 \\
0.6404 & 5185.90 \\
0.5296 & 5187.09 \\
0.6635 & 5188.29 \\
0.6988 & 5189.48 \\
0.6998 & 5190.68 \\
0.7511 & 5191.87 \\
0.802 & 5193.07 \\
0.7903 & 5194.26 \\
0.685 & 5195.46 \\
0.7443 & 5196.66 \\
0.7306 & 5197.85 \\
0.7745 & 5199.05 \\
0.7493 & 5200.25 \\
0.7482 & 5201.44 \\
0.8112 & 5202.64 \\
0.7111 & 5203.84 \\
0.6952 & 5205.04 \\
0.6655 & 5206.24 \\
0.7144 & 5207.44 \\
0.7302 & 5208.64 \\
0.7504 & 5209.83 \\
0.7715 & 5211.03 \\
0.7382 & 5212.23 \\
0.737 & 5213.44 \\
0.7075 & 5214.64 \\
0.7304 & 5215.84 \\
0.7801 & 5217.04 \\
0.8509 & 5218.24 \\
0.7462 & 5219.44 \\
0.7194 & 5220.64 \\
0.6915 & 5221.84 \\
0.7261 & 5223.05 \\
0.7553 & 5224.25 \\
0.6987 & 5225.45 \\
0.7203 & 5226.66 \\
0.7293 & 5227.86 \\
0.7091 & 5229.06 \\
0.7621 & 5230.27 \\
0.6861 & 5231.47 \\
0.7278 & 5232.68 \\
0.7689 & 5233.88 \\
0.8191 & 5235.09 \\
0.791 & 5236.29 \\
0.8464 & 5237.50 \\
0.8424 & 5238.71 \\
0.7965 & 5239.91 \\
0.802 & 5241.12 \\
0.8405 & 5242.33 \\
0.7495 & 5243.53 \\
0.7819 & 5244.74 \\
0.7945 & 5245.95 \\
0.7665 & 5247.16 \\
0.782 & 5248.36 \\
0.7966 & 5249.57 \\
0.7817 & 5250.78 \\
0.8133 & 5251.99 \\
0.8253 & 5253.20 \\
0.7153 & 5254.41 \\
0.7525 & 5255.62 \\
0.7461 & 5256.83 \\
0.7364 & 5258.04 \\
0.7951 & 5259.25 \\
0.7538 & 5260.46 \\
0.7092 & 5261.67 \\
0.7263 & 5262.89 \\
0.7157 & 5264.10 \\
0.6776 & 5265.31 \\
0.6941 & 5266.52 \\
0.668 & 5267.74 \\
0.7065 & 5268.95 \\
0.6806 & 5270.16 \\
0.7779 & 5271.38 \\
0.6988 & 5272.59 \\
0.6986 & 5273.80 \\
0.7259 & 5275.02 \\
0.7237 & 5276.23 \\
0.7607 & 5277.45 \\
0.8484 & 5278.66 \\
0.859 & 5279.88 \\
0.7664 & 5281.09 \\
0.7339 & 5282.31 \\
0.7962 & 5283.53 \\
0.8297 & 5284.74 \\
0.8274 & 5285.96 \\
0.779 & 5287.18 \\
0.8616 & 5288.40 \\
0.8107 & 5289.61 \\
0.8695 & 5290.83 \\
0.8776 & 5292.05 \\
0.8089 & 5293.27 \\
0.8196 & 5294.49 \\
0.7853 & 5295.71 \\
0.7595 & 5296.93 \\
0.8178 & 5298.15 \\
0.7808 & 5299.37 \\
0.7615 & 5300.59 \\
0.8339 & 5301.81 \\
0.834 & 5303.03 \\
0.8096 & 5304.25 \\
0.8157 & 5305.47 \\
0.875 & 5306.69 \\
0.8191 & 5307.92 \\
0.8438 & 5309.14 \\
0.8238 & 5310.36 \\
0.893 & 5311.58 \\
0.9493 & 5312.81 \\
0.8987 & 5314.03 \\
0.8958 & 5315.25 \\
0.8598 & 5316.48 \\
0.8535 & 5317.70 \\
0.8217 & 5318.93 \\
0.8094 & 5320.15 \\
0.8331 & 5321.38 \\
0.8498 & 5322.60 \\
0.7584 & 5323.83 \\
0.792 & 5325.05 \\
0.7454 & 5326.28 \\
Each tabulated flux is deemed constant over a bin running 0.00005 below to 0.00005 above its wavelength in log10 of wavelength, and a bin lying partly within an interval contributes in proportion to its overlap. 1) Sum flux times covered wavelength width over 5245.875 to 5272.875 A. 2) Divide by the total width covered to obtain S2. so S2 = 0.744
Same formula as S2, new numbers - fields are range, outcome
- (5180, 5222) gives 0.722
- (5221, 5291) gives 0.762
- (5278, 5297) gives 0.816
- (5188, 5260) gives 0.755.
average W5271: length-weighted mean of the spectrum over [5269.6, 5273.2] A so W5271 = 0.72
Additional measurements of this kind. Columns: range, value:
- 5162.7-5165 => 0.652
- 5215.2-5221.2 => 0.766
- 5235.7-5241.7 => 0.815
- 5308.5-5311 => 0.837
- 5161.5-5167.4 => 0.64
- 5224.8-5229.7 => 0.715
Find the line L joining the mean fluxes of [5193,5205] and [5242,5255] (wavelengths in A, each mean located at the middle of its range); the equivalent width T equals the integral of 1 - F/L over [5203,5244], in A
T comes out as 0.9 A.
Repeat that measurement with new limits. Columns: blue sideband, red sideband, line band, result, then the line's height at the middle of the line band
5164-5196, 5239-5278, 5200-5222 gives -1.4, 0.695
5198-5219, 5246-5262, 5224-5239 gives 0.0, 0.757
